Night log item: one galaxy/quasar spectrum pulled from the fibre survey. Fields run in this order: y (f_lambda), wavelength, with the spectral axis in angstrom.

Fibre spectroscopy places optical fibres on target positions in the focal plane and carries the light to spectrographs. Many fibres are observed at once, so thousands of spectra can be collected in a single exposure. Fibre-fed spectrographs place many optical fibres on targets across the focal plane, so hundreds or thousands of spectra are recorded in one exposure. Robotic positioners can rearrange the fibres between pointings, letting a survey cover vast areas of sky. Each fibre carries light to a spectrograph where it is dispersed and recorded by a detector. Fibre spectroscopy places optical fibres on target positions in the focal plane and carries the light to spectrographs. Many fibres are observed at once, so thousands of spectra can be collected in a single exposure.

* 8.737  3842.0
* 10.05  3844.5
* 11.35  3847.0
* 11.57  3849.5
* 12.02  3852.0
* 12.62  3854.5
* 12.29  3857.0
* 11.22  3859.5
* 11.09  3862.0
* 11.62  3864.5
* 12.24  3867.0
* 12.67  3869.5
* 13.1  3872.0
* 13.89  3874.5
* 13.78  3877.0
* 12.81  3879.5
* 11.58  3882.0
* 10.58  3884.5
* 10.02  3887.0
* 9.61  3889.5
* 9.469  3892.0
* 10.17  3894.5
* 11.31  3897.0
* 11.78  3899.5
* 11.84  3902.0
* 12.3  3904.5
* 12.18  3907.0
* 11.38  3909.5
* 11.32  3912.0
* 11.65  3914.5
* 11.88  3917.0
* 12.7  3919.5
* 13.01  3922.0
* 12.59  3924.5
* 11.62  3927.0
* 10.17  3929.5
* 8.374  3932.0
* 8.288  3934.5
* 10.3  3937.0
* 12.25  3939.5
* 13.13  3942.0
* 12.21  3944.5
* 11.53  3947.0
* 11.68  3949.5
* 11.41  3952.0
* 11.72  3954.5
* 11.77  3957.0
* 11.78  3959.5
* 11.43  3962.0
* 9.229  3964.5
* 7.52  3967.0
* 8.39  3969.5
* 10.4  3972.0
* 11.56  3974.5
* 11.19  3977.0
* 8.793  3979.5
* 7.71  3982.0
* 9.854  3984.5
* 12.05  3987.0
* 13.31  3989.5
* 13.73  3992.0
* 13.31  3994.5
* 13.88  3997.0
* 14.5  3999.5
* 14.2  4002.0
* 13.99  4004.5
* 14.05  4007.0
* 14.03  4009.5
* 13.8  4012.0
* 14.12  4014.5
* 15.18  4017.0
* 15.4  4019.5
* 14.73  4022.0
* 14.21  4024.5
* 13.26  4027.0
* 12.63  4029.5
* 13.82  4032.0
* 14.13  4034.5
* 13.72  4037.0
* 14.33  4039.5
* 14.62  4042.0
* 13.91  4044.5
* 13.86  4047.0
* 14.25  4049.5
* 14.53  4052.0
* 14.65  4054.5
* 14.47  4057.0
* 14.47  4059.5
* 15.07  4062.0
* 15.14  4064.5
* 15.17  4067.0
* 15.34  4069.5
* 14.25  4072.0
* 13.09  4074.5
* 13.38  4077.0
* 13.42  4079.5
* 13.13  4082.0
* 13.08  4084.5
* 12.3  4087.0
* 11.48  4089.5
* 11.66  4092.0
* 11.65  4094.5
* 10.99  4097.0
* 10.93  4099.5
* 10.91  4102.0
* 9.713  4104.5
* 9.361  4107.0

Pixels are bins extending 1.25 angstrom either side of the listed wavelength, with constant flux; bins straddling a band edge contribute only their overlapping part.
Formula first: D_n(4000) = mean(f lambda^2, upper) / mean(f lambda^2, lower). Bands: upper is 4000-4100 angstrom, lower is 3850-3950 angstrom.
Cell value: 1.3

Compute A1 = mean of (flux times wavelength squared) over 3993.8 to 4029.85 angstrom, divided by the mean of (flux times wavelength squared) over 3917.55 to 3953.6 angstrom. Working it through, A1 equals 1.29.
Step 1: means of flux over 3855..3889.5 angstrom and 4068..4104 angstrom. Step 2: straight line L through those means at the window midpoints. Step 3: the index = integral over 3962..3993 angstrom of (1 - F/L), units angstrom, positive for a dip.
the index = 4.9 angstrom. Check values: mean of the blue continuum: 12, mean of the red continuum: 12.5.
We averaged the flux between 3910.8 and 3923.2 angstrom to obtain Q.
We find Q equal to 12.1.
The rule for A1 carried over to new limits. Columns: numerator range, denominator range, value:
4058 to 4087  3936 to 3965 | 1.29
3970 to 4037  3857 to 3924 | 1.17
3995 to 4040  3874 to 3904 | 1.32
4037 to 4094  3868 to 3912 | 1.30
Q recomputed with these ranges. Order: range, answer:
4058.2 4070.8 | 15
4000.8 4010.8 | 14.1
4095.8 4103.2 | 10.9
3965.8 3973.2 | 8.77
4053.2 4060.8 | 14.5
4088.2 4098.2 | 11.5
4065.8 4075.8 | 14.5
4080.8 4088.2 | 12.8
